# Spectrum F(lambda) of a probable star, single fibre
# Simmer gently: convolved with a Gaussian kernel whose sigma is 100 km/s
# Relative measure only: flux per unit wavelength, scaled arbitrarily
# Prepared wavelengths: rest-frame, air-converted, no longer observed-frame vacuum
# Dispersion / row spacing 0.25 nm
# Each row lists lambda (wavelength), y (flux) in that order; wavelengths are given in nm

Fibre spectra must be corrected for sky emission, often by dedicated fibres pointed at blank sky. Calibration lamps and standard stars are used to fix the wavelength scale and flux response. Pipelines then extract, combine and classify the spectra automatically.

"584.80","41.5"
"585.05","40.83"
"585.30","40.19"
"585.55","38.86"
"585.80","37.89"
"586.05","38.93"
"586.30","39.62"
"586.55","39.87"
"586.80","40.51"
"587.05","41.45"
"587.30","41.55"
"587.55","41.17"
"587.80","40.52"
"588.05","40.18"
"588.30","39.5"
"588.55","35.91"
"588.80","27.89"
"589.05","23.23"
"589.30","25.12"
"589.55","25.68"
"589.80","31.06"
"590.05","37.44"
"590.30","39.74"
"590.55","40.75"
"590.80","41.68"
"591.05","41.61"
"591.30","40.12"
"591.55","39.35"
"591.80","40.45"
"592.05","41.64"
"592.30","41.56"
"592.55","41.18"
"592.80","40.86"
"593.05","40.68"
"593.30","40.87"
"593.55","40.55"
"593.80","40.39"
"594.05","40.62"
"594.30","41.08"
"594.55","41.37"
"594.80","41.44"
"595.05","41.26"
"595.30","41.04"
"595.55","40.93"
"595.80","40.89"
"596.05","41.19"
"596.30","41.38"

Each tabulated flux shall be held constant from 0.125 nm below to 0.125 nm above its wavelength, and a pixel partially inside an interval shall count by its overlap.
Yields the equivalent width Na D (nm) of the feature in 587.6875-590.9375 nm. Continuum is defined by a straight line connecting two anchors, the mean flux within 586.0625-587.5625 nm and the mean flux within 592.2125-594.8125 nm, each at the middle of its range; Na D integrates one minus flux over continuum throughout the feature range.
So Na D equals 0.49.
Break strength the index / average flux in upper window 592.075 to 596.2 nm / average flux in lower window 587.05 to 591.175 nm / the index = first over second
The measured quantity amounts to 1.1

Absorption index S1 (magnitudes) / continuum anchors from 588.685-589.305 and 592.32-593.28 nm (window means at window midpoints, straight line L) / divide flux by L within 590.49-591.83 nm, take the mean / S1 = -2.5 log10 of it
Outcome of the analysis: -0.19 mag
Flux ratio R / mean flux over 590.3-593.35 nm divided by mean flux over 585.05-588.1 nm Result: 1.02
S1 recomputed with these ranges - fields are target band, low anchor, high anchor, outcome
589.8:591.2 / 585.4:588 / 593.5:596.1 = 0.03 mag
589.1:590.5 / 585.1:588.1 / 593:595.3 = 0.26 mag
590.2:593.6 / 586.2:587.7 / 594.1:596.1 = 0.00 mag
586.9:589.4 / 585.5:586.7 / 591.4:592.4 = 0.11 mag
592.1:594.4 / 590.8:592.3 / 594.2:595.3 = 0.00 mag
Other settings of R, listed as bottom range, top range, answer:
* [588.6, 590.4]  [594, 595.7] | 1.36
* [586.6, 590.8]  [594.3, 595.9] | 1.14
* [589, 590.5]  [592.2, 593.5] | 1.31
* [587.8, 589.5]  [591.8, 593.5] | 1.27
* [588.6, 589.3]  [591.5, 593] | 1.54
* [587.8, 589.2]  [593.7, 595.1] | 1.21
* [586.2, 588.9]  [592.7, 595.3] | 1.05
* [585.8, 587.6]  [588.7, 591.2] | 0.83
